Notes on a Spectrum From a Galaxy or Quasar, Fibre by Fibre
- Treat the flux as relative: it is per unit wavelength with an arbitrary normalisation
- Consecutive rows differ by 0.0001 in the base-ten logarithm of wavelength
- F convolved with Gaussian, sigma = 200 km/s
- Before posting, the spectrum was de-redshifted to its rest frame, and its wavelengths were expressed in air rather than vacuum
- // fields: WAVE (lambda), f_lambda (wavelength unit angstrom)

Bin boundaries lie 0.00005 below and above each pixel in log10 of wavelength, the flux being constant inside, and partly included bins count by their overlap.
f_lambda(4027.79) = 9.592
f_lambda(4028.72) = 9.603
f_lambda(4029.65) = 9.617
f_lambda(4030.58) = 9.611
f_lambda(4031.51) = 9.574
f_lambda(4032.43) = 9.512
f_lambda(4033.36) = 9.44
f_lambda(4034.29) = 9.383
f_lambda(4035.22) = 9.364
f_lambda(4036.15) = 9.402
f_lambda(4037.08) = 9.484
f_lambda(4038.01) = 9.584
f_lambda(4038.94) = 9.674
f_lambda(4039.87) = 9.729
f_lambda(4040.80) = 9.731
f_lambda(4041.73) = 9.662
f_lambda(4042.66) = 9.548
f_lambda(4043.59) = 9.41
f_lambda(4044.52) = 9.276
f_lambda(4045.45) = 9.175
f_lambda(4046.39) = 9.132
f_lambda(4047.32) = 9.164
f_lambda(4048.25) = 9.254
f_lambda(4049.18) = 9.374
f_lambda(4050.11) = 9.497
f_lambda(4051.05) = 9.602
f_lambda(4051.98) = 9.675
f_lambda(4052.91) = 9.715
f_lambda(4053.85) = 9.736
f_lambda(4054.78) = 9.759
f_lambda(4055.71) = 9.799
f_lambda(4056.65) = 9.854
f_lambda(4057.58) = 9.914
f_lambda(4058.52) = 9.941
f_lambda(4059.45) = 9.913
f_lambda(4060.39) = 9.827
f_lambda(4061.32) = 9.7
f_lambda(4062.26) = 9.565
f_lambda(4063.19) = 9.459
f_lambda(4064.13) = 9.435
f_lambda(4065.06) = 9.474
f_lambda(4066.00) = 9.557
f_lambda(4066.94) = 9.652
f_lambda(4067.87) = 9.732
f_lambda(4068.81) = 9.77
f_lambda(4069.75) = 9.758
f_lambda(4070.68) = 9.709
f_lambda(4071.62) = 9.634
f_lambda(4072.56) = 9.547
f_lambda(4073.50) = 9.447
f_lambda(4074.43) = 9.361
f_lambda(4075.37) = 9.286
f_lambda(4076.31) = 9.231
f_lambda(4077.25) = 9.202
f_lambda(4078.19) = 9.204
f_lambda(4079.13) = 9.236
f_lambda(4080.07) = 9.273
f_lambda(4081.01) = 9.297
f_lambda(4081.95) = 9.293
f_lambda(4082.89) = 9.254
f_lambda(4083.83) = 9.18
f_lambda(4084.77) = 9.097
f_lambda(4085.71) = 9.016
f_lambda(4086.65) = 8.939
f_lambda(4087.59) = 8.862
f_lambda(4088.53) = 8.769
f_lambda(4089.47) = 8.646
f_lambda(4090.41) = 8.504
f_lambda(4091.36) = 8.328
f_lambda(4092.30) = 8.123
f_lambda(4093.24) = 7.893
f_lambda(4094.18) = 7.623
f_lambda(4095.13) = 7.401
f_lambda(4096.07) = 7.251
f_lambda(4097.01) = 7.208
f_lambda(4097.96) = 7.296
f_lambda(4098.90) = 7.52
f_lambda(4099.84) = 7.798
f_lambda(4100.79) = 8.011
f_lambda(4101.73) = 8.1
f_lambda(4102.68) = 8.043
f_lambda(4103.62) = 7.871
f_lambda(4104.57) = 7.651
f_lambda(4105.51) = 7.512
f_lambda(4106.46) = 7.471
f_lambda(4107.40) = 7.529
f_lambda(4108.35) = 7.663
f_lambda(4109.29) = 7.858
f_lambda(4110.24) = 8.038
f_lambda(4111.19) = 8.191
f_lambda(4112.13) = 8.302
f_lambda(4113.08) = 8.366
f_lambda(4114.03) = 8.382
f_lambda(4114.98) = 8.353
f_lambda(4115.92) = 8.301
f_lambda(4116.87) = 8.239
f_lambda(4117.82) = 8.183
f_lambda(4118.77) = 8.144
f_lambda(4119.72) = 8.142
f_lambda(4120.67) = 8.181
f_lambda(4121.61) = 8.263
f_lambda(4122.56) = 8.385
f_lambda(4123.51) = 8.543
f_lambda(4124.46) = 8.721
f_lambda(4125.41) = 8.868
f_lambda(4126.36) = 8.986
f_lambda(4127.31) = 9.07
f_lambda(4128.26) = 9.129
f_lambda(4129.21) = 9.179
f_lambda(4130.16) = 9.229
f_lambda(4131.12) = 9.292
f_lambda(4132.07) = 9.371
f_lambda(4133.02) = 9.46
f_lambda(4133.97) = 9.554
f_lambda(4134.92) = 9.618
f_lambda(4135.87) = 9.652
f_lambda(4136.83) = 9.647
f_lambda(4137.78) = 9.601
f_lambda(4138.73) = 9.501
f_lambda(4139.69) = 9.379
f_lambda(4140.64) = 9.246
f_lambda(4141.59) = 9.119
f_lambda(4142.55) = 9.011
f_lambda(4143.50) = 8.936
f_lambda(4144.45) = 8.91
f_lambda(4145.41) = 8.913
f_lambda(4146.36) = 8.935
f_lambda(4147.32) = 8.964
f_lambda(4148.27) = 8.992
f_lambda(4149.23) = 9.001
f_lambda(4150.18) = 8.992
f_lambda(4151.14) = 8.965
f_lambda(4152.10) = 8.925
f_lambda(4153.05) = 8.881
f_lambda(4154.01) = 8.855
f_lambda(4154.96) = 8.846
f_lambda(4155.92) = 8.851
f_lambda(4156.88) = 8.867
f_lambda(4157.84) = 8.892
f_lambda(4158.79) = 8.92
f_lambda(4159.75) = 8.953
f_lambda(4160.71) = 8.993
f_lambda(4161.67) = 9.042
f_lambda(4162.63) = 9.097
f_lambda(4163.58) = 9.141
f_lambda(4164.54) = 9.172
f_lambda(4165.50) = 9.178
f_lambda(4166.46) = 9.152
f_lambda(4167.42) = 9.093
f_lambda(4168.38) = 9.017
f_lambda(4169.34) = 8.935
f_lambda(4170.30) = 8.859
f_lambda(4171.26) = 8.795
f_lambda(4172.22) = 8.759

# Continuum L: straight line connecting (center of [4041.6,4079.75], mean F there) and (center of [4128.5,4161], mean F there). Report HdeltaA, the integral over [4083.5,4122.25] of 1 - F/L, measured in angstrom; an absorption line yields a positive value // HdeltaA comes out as 5.1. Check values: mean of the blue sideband 9.54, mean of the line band 8.1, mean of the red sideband 9.13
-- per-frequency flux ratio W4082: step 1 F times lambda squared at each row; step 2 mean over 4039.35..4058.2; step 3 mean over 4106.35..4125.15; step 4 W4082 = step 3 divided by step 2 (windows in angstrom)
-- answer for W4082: 0.9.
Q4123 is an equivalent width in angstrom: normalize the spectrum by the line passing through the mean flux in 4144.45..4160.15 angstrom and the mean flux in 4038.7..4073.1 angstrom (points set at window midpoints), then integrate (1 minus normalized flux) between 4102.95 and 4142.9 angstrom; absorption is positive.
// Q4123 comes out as 2.09 angstrom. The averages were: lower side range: 9.6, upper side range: 8.92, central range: 8.64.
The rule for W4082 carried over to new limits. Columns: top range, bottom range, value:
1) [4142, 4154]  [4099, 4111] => 1.17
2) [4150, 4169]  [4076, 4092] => 1.04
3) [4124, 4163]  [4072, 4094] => 1.04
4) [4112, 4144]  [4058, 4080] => 0.96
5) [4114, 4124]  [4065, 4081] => 0.89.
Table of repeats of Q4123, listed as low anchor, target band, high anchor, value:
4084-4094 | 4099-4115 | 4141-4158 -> 1.43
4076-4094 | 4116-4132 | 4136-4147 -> 0.77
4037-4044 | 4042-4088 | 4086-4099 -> -3.11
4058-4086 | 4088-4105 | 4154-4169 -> 2.64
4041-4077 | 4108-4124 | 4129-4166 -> 1.85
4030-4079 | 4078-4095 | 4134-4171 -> 1.13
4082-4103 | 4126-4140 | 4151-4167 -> -1.10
